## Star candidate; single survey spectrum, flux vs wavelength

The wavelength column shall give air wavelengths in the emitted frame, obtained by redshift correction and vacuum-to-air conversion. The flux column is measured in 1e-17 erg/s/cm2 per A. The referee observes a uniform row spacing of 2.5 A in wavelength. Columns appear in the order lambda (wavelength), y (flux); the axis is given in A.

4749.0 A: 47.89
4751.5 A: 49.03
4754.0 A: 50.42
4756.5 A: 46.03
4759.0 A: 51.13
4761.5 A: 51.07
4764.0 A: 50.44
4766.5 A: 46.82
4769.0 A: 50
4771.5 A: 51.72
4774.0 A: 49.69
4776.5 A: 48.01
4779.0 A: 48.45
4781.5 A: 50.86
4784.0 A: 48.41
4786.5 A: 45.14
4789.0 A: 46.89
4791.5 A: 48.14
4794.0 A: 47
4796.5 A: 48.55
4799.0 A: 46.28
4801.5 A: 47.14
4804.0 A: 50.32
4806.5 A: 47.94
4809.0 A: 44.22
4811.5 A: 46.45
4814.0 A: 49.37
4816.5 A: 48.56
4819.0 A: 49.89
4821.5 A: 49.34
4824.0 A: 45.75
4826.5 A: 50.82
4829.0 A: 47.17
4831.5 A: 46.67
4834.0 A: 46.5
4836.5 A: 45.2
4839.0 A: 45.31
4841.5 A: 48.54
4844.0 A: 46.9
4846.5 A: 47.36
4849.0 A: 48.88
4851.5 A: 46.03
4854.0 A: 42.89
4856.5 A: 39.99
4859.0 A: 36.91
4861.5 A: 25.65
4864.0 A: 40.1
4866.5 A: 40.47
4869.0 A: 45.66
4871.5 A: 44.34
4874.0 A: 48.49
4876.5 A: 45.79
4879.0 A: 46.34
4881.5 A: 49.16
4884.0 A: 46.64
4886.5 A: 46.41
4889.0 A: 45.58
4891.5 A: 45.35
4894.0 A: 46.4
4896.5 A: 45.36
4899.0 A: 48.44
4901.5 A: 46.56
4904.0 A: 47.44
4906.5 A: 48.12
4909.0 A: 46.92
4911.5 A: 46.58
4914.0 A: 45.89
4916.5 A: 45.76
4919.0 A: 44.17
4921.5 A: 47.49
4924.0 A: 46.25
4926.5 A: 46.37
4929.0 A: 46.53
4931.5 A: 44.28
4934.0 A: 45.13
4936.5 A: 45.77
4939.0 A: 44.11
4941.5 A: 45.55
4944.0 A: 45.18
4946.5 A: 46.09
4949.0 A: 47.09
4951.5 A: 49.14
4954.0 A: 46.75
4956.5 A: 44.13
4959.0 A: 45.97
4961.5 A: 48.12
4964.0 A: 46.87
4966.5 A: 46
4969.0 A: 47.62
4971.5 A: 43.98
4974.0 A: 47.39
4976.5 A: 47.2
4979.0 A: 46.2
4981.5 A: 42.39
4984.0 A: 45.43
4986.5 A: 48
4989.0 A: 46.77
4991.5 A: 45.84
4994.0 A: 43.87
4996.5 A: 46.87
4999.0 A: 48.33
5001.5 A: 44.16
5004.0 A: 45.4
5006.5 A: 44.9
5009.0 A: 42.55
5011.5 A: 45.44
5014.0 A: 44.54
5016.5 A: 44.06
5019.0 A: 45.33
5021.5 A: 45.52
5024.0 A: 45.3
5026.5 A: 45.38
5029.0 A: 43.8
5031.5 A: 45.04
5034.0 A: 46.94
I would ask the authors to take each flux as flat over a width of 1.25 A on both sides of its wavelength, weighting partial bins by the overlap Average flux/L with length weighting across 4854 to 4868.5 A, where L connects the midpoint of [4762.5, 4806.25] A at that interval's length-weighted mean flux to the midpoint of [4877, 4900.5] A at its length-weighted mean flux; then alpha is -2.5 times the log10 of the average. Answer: 0.24 mag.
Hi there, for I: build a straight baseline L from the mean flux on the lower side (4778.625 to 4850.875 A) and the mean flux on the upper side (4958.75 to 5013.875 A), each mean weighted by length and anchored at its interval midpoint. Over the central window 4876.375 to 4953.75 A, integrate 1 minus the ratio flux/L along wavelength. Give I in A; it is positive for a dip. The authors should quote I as 0.43 A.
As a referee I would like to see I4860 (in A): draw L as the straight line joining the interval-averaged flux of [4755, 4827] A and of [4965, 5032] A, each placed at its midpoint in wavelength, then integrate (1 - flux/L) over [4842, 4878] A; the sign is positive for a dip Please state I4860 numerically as 3.4 A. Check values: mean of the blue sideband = 48.4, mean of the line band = 43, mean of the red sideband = 45.5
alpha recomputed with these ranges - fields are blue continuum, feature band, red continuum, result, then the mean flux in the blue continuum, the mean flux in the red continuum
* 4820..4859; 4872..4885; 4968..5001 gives -0.02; 46.2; 46.1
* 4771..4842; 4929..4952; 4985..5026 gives 0.01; 47.8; 45.4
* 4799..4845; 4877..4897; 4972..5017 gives 0.01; 47.5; 45.5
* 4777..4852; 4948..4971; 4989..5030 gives -0.02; 47.6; 45.1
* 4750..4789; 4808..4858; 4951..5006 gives 0.03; 49.1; 46.1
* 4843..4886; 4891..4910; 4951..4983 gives -0.06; 43.7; 46.2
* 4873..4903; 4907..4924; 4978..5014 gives 0.00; 46.7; 45.4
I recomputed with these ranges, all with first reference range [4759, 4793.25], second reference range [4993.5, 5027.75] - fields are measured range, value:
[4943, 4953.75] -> -0.17 A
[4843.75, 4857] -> 0.62 A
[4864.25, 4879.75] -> 0.84 A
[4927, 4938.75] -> 0.26 A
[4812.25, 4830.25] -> -0.16 A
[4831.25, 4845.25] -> 0.42 A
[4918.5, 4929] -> 0.07 A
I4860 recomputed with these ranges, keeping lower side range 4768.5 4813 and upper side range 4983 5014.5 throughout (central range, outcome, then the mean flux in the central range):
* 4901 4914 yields -0.1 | 47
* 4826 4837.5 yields 0.1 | 47.1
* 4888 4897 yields 0.2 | 45.7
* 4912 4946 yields 0.6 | 45.6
